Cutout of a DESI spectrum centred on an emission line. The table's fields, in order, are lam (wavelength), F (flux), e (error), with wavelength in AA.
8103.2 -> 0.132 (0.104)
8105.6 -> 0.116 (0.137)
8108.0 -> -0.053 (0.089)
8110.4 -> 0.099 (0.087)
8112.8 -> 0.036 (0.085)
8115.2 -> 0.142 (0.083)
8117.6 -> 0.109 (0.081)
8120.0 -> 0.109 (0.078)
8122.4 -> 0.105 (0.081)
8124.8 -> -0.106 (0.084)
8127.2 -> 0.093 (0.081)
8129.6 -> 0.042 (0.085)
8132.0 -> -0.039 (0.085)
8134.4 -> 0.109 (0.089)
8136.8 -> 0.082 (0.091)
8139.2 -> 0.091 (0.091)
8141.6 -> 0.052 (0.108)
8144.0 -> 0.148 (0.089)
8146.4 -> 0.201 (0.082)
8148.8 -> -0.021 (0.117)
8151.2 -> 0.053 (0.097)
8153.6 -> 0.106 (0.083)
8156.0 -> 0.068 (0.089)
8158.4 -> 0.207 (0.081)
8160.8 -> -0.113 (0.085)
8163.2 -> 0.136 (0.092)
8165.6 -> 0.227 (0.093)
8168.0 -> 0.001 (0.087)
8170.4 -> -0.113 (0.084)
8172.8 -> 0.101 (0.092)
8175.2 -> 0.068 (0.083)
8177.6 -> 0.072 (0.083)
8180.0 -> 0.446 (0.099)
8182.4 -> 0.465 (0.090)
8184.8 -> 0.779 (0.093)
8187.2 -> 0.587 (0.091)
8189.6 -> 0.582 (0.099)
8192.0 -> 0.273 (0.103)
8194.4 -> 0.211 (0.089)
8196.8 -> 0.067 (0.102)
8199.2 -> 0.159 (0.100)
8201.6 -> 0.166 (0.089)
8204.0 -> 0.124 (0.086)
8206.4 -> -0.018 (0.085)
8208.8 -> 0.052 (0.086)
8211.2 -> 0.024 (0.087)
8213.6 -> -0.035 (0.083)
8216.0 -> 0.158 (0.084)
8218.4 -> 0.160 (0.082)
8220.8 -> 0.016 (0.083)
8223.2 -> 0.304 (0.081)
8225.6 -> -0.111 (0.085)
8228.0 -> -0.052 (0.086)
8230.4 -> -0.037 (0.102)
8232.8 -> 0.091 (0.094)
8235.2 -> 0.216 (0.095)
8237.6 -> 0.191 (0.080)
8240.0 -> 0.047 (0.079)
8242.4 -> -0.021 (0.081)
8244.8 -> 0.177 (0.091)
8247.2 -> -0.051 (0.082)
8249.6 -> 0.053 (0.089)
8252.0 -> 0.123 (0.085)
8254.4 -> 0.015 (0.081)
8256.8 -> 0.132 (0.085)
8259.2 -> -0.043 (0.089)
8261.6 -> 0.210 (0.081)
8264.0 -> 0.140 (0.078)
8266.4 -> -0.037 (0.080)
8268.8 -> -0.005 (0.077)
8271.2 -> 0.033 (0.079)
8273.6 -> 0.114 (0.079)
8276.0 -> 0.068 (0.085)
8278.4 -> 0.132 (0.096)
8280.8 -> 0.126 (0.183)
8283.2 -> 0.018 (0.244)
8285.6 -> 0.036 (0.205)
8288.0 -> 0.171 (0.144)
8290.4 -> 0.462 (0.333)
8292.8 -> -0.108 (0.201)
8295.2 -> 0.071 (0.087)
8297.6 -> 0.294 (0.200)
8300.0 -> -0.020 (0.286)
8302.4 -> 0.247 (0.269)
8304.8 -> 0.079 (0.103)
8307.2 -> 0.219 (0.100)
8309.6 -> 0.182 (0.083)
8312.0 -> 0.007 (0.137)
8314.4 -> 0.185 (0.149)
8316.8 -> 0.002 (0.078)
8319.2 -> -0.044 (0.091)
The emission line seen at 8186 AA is [O II]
